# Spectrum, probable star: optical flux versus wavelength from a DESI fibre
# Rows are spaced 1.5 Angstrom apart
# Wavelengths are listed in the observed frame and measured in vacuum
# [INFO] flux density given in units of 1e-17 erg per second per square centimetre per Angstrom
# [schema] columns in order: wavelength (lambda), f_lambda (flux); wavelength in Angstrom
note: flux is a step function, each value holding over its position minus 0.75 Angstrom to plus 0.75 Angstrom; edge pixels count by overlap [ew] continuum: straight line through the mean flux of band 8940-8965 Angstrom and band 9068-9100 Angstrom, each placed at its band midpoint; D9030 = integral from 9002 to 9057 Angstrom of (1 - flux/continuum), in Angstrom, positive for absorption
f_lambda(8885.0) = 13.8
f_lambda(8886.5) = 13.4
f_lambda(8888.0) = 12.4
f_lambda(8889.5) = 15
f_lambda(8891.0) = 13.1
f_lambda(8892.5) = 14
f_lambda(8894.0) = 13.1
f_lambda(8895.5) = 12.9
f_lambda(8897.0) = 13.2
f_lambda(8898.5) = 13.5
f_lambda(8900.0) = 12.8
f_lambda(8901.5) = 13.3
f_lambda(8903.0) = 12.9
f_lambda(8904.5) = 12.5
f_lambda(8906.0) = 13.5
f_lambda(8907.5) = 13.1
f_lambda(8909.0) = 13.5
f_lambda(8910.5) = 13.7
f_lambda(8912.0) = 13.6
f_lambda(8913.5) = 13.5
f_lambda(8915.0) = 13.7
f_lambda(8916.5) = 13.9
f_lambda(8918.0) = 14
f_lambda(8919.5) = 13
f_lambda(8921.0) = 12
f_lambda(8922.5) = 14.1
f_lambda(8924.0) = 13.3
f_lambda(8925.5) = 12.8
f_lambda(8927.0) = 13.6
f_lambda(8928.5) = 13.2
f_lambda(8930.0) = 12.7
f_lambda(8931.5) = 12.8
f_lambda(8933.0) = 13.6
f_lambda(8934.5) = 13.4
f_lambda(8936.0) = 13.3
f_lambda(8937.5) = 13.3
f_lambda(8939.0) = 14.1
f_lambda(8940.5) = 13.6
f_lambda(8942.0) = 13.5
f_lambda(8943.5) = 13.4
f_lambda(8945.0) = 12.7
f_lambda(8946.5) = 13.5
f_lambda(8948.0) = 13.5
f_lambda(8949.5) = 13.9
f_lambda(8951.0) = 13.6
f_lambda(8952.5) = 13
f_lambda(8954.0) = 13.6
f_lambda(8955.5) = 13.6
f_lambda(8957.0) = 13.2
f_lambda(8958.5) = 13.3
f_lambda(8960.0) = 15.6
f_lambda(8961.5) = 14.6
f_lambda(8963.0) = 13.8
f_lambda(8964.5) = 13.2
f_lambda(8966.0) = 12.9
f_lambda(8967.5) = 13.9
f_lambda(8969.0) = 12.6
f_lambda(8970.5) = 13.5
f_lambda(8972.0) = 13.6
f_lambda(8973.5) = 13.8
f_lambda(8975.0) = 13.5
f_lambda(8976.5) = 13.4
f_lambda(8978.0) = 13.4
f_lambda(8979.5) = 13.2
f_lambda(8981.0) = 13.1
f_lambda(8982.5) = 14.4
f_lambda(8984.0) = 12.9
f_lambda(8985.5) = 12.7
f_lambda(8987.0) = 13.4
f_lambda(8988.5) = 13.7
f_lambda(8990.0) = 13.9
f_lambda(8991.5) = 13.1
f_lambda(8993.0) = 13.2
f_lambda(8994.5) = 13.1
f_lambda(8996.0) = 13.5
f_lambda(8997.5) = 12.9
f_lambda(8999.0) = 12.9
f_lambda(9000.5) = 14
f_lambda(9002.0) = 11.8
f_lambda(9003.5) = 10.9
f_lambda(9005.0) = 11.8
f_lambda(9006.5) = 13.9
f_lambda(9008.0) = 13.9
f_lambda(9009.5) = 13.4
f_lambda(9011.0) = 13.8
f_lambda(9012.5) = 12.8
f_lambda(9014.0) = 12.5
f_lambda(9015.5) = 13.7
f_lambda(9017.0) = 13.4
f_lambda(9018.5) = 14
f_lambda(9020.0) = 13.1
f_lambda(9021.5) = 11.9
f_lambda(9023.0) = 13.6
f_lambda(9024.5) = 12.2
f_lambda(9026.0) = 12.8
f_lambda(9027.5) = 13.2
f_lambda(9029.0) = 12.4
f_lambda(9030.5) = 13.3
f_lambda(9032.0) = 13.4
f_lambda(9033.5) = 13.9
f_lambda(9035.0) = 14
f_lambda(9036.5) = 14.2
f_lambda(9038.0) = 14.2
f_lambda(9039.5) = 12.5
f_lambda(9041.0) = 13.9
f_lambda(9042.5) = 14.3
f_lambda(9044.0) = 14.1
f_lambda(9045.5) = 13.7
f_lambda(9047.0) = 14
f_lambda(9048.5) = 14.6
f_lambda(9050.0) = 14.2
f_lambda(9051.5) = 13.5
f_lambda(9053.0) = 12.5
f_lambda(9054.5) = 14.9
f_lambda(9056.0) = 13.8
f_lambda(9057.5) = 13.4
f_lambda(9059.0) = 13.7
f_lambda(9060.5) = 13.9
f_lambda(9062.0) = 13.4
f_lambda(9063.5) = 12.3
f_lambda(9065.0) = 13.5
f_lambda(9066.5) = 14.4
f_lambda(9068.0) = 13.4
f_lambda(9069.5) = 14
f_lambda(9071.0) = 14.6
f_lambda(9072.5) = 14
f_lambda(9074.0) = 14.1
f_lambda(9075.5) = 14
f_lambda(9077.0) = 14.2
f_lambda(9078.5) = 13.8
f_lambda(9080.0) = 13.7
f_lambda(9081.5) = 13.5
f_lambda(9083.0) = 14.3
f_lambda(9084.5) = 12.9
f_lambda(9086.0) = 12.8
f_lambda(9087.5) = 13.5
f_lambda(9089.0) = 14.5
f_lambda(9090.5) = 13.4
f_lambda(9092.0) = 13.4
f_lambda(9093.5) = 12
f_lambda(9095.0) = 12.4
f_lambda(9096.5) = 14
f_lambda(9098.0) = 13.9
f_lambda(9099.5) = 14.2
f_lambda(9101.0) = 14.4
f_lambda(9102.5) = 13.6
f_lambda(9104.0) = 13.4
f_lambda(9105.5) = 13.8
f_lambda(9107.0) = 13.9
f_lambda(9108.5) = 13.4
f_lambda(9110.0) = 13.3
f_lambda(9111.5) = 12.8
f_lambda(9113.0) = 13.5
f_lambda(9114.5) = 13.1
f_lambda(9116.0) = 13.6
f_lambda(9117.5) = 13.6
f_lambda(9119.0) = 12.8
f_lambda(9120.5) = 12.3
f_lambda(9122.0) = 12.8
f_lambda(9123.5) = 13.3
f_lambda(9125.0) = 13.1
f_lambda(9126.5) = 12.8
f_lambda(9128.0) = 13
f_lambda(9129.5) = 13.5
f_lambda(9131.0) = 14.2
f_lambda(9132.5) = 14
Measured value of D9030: 1.1 Angstrom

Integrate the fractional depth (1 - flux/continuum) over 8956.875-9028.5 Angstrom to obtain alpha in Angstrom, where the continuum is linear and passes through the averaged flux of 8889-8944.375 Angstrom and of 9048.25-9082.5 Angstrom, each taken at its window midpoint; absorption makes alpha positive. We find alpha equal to 1.63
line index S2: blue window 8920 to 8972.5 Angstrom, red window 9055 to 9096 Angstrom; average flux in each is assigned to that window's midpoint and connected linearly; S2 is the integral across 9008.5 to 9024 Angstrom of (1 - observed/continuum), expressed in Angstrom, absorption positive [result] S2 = 0.4 Angstrom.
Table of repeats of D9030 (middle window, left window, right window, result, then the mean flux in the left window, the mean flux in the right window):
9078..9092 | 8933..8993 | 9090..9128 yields -0.3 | 13.5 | 13.3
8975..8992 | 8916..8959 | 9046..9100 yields 0.1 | 13.4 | 13.7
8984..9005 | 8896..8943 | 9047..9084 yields 1.0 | 13.3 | 13.8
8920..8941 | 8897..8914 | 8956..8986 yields 0.2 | 13.3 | 13.5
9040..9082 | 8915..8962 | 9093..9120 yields -1.2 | 13.5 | 13.4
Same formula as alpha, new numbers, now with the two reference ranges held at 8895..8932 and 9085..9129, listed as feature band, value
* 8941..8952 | -0.14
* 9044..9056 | -0.55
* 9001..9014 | 0.48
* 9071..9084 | -0.63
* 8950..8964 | -0.56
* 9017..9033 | 0.33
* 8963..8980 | -0.14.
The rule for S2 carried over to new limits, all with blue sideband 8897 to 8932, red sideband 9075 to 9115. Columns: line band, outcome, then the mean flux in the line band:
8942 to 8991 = -0.6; 13.5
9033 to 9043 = -0.3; 13.8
